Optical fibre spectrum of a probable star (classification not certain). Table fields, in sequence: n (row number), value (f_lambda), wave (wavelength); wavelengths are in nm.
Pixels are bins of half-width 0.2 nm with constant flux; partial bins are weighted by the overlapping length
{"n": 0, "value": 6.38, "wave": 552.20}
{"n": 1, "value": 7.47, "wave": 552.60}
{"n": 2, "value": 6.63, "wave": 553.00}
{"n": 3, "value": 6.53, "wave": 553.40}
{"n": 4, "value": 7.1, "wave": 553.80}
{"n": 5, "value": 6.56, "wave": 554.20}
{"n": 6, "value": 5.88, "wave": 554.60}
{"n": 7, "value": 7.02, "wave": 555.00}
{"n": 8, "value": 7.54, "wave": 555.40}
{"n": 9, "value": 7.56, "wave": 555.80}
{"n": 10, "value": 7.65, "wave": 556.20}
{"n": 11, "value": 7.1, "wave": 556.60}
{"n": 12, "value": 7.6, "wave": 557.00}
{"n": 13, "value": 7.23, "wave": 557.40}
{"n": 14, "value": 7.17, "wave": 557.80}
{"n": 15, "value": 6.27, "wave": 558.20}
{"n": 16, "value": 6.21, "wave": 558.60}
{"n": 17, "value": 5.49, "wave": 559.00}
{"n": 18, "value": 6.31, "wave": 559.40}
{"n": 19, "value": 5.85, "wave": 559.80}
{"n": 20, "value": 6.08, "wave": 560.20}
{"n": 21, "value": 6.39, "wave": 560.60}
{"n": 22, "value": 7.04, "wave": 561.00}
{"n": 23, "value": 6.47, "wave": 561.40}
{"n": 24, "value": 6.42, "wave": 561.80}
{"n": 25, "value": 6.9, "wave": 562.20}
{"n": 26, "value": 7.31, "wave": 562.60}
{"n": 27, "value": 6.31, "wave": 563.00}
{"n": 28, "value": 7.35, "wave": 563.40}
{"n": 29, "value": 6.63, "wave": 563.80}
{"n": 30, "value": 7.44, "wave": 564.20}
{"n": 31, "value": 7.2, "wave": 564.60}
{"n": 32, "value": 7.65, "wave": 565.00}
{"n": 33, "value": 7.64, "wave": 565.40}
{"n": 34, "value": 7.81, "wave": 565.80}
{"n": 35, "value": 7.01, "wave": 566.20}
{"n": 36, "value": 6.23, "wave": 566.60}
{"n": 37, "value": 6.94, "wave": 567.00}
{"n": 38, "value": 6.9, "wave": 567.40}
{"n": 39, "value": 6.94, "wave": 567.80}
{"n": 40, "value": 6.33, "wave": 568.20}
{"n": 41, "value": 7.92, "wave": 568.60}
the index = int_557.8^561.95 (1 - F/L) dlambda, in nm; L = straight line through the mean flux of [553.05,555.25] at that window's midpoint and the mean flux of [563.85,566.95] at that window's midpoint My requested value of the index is 0.39 nm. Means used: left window 6.64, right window 7.23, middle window 6.3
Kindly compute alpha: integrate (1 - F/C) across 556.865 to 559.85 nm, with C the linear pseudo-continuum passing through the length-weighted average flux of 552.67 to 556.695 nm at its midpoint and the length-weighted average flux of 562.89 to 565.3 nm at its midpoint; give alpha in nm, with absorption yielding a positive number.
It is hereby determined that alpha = 0.22 nm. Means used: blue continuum 6.97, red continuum 7.15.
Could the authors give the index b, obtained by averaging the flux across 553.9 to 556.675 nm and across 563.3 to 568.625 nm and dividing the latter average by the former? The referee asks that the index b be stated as 1.0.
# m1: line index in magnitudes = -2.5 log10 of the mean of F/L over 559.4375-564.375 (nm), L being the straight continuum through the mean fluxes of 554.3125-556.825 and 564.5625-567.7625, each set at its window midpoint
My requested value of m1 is 0.07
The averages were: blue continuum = 7.11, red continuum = 7.16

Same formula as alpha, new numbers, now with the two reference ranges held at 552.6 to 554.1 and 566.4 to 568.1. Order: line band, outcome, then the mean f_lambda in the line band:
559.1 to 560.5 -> 0.15 nm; 6.06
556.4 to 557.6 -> -0.09 nm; 7.31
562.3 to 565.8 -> -0.24 nm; 7.22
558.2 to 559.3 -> 0.13 nm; 5.97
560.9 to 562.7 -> -0.01 nm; 6.79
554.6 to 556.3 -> -0.11 nm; 7.25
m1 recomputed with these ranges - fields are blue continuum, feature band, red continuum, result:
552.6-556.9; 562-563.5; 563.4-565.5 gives 0.047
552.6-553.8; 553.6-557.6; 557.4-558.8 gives -0.062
